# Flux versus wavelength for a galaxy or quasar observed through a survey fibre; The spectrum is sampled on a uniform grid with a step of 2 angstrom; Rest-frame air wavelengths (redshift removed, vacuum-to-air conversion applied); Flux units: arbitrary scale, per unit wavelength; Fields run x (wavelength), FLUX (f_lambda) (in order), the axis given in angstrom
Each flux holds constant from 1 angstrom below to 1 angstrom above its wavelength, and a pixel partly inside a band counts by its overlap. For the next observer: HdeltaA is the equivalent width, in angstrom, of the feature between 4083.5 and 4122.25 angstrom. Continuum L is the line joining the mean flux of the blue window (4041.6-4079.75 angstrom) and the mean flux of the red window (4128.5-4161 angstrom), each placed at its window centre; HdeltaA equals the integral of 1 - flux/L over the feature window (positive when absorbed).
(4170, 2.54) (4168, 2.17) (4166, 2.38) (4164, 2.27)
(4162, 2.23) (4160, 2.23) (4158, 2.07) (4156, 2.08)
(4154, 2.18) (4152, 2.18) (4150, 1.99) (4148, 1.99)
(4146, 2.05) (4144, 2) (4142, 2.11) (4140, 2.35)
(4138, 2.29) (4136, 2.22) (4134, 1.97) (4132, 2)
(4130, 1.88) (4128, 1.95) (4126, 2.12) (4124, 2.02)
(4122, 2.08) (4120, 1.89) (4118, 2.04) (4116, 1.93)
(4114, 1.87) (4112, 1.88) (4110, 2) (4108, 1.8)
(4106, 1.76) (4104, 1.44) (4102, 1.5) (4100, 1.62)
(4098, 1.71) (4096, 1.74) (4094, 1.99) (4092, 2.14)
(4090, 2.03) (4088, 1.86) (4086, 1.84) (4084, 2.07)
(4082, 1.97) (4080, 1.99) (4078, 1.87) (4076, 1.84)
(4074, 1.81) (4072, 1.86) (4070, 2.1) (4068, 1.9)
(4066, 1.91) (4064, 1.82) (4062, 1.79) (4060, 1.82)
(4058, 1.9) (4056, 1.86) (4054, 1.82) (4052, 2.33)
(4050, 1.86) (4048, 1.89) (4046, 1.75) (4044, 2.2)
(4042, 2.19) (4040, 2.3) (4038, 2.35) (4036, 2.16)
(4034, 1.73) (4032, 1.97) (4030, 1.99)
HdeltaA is 3.0 angstrom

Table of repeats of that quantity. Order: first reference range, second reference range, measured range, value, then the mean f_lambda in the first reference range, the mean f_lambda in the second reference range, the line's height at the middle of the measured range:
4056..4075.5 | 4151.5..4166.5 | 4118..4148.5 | 0.7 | 1.88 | 2.2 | 2.11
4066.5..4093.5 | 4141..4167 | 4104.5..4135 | 1.6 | 1.94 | 2.14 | 2.05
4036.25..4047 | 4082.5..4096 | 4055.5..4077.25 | 2.0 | 2.16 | 1.97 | 2.06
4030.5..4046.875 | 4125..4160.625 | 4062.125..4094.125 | 2.3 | 2.08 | 2.09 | 2.08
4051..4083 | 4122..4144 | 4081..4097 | 0.1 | 1.91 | 2.09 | 1.97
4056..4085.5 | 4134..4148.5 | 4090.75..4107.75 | 2.1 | 1.9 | 2.14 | 2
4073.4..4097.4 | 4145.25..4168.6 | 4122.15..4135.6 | 0.4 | 1.93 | 2.15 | 2.06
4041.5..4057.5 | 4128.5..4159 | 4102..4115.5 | 1.8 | 1.98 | 2.09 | 2.05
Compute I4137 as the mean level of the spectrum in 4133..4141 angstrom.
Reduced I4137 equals 2.21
